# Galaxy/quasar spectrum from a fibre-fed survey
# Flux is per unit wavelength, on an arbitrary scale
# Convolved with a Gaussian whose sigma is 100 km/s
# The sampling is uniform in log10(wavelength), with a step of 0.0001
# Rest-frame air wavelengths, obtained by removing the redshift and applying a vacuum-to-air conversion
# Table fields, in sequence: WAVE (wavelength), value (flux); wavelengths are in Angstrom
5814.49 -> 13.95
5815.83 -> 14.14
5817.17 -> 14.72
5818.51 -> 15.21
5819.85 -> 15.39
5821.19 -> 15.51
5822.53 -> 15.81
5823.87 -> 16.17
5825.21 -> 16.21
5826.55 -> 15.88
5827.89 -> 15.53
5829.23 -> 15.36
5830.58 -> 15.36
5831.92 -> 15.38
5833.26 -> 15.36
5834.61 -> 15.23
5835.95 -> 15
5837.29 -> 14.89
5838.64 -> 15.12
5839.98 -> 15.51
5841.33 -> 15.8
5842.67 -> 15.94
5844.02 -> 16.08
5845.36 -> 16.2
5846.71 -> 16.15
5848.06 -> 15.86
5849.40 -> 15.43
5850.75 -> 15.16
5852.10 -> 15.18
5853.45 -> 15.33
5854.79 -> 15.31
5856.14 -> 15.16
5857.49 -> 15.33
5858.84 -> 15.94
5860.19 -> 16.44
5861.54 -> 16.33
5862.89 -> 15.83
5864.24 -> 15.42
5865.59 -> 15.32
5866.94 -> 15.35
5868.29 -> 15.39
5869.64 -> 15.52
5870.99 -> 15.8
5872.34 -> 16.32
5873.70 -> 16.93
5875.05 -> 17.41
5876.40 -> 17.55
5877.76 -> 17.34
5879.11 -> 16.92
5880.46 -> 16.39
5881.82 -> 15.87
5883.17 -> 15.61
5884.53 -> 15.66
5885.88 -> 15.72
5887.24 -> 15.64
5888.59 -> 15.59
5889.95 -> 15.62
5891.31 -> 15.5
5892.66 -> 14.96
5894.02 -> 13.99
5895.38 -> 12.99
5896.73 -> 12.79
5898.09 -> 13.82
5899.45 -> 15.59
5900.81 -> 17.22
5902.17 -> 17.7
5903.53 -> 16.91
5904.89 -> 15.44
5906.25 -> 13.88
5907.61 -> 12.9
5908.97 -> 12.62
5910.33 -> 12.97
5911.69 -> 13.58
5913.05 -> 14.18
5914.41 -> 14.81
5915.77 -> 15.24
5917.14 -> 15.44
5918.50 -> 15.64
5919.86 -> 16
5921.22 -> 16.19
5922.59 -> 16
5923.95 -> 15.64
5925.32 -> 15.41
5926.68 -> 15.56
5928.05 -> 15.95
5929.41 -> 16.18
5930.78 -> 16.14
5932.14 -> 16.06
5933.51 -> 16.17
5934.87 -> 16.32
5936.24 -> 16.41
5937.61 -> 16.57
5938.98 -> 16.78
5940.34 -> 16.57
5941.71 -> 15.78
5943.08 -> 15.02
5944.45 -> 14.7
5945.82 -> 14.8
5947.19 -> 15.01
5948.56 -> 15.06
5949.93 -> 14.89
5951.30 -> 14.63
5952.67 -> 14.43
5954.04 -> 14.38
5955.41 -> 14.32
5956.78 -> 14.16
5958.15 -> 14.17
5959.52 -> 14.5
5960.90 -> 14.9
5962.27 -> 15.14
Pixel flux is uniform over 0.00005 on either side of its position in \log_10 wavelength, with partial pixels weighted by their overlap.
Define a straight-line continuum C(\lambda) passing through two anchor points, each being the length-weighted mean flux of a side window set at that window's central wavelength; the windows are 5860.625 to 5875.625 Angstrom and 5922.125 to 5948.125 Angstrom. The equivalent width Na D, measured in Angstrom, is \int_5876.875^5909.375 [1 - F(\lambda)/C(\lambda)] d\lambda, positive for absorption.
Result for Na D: 1.2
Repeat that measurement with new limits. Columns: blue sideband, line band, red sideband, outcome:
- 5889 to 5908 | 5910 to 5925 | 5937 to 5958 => -0.1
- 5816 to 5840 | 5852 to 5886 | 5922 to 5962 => -1.3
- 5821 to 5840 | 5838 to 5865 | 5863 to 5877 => 0.2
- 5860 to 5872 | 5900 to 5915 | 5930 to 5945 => 1.1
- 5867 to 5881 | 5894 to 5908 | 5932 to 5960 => 1.0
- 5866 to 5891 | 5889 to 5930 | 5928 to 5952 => 2.3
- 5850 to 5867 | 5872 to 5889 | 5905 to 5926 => -1.3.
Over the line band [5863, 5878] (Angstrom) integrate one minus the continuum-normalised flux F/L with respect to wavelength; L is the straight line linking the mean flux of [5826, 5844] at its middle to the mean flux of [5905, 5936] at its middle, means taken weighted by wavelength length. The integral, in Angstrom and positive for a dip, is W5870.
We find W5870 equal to -0.8 Angstrom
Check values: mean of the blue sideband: 15.4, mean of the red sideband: 15.2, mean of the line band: 16.2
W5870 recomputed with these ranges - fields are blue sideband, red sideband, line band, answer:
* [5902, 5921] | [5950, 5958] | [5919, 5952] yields -2.6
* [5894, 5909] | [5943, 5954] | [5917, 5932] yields -1.1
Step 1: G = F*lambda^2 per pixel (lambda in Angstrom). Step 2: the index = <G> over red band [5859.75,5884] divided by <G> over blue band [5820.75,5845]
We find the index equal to 1.1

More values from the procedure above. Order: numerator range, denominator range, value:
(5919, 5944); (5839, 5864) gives 1.05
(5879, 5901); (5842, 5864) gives 0.98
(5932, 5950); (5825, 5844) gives 1.05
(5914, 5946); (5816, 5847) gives 1.05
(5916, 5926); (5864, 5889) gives 0.99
